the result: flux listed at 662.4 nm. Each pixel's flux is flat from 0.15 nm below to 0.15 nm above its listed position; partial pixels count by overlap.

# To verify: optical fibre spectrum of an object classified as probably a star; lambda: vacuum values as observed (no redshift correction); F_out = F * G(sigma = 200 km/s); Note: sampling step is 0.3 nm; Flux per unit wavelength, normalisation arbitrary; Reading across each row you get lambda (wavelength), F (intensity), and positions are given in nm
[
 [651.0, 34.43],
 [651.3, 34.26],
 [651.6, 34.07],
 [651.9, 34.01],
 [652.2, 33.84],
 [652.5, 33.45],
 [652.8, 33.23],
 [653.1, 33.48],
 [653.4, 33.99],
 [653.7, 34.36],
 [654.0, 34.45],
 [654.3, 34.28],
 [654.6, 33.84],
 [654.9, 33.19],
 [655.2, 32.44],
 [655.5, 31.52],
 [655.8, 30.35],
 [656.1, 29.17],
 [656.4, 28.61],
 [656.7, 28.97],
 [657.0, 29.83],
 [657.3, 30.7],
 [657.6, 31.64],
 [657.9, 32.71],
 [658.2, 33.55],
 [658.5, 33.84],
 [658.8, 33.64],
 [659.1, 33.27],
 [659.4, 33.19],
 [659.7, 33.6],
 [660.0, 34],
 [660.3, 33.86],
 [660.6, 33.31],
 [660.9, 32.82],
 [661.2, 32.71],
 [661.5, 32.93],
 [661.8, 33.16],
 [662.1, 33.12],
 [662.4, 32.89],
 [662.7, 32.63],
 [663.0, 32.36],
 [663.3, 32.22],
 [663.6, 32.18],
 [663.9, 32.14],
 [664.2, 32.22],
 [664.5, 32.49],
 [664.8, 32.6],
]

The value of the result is 32.89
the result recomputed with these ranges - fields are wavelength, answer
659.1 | 33.27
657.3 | 30.7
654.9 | 33.19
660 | 34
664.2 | 32.22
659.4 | 33.19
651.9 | 34.01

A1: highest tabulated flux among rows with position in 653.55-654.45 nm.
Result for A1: 34.45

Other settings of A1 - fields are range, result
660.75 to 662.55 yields 33.16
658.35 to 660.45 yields 34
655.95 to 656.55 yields 29.17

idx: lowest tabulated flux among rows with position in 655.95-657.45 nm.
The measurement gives 28.61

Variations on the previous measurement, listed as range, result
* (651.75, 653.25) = 33.23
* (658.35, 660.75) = 33.19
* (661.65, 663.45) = 32.22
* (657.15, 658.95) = 30.7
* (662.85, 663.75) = 32.18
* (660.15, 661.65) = 32.71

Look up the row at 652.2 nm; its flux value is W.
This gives 33.84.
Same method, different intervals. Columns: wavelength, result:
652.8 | 33.23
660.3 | 33.86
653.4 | 33.99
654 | 34.45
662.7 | 32.63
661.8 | 33.16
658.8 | 33.64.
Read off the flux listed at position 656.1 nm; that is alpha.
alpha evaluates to 29.17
